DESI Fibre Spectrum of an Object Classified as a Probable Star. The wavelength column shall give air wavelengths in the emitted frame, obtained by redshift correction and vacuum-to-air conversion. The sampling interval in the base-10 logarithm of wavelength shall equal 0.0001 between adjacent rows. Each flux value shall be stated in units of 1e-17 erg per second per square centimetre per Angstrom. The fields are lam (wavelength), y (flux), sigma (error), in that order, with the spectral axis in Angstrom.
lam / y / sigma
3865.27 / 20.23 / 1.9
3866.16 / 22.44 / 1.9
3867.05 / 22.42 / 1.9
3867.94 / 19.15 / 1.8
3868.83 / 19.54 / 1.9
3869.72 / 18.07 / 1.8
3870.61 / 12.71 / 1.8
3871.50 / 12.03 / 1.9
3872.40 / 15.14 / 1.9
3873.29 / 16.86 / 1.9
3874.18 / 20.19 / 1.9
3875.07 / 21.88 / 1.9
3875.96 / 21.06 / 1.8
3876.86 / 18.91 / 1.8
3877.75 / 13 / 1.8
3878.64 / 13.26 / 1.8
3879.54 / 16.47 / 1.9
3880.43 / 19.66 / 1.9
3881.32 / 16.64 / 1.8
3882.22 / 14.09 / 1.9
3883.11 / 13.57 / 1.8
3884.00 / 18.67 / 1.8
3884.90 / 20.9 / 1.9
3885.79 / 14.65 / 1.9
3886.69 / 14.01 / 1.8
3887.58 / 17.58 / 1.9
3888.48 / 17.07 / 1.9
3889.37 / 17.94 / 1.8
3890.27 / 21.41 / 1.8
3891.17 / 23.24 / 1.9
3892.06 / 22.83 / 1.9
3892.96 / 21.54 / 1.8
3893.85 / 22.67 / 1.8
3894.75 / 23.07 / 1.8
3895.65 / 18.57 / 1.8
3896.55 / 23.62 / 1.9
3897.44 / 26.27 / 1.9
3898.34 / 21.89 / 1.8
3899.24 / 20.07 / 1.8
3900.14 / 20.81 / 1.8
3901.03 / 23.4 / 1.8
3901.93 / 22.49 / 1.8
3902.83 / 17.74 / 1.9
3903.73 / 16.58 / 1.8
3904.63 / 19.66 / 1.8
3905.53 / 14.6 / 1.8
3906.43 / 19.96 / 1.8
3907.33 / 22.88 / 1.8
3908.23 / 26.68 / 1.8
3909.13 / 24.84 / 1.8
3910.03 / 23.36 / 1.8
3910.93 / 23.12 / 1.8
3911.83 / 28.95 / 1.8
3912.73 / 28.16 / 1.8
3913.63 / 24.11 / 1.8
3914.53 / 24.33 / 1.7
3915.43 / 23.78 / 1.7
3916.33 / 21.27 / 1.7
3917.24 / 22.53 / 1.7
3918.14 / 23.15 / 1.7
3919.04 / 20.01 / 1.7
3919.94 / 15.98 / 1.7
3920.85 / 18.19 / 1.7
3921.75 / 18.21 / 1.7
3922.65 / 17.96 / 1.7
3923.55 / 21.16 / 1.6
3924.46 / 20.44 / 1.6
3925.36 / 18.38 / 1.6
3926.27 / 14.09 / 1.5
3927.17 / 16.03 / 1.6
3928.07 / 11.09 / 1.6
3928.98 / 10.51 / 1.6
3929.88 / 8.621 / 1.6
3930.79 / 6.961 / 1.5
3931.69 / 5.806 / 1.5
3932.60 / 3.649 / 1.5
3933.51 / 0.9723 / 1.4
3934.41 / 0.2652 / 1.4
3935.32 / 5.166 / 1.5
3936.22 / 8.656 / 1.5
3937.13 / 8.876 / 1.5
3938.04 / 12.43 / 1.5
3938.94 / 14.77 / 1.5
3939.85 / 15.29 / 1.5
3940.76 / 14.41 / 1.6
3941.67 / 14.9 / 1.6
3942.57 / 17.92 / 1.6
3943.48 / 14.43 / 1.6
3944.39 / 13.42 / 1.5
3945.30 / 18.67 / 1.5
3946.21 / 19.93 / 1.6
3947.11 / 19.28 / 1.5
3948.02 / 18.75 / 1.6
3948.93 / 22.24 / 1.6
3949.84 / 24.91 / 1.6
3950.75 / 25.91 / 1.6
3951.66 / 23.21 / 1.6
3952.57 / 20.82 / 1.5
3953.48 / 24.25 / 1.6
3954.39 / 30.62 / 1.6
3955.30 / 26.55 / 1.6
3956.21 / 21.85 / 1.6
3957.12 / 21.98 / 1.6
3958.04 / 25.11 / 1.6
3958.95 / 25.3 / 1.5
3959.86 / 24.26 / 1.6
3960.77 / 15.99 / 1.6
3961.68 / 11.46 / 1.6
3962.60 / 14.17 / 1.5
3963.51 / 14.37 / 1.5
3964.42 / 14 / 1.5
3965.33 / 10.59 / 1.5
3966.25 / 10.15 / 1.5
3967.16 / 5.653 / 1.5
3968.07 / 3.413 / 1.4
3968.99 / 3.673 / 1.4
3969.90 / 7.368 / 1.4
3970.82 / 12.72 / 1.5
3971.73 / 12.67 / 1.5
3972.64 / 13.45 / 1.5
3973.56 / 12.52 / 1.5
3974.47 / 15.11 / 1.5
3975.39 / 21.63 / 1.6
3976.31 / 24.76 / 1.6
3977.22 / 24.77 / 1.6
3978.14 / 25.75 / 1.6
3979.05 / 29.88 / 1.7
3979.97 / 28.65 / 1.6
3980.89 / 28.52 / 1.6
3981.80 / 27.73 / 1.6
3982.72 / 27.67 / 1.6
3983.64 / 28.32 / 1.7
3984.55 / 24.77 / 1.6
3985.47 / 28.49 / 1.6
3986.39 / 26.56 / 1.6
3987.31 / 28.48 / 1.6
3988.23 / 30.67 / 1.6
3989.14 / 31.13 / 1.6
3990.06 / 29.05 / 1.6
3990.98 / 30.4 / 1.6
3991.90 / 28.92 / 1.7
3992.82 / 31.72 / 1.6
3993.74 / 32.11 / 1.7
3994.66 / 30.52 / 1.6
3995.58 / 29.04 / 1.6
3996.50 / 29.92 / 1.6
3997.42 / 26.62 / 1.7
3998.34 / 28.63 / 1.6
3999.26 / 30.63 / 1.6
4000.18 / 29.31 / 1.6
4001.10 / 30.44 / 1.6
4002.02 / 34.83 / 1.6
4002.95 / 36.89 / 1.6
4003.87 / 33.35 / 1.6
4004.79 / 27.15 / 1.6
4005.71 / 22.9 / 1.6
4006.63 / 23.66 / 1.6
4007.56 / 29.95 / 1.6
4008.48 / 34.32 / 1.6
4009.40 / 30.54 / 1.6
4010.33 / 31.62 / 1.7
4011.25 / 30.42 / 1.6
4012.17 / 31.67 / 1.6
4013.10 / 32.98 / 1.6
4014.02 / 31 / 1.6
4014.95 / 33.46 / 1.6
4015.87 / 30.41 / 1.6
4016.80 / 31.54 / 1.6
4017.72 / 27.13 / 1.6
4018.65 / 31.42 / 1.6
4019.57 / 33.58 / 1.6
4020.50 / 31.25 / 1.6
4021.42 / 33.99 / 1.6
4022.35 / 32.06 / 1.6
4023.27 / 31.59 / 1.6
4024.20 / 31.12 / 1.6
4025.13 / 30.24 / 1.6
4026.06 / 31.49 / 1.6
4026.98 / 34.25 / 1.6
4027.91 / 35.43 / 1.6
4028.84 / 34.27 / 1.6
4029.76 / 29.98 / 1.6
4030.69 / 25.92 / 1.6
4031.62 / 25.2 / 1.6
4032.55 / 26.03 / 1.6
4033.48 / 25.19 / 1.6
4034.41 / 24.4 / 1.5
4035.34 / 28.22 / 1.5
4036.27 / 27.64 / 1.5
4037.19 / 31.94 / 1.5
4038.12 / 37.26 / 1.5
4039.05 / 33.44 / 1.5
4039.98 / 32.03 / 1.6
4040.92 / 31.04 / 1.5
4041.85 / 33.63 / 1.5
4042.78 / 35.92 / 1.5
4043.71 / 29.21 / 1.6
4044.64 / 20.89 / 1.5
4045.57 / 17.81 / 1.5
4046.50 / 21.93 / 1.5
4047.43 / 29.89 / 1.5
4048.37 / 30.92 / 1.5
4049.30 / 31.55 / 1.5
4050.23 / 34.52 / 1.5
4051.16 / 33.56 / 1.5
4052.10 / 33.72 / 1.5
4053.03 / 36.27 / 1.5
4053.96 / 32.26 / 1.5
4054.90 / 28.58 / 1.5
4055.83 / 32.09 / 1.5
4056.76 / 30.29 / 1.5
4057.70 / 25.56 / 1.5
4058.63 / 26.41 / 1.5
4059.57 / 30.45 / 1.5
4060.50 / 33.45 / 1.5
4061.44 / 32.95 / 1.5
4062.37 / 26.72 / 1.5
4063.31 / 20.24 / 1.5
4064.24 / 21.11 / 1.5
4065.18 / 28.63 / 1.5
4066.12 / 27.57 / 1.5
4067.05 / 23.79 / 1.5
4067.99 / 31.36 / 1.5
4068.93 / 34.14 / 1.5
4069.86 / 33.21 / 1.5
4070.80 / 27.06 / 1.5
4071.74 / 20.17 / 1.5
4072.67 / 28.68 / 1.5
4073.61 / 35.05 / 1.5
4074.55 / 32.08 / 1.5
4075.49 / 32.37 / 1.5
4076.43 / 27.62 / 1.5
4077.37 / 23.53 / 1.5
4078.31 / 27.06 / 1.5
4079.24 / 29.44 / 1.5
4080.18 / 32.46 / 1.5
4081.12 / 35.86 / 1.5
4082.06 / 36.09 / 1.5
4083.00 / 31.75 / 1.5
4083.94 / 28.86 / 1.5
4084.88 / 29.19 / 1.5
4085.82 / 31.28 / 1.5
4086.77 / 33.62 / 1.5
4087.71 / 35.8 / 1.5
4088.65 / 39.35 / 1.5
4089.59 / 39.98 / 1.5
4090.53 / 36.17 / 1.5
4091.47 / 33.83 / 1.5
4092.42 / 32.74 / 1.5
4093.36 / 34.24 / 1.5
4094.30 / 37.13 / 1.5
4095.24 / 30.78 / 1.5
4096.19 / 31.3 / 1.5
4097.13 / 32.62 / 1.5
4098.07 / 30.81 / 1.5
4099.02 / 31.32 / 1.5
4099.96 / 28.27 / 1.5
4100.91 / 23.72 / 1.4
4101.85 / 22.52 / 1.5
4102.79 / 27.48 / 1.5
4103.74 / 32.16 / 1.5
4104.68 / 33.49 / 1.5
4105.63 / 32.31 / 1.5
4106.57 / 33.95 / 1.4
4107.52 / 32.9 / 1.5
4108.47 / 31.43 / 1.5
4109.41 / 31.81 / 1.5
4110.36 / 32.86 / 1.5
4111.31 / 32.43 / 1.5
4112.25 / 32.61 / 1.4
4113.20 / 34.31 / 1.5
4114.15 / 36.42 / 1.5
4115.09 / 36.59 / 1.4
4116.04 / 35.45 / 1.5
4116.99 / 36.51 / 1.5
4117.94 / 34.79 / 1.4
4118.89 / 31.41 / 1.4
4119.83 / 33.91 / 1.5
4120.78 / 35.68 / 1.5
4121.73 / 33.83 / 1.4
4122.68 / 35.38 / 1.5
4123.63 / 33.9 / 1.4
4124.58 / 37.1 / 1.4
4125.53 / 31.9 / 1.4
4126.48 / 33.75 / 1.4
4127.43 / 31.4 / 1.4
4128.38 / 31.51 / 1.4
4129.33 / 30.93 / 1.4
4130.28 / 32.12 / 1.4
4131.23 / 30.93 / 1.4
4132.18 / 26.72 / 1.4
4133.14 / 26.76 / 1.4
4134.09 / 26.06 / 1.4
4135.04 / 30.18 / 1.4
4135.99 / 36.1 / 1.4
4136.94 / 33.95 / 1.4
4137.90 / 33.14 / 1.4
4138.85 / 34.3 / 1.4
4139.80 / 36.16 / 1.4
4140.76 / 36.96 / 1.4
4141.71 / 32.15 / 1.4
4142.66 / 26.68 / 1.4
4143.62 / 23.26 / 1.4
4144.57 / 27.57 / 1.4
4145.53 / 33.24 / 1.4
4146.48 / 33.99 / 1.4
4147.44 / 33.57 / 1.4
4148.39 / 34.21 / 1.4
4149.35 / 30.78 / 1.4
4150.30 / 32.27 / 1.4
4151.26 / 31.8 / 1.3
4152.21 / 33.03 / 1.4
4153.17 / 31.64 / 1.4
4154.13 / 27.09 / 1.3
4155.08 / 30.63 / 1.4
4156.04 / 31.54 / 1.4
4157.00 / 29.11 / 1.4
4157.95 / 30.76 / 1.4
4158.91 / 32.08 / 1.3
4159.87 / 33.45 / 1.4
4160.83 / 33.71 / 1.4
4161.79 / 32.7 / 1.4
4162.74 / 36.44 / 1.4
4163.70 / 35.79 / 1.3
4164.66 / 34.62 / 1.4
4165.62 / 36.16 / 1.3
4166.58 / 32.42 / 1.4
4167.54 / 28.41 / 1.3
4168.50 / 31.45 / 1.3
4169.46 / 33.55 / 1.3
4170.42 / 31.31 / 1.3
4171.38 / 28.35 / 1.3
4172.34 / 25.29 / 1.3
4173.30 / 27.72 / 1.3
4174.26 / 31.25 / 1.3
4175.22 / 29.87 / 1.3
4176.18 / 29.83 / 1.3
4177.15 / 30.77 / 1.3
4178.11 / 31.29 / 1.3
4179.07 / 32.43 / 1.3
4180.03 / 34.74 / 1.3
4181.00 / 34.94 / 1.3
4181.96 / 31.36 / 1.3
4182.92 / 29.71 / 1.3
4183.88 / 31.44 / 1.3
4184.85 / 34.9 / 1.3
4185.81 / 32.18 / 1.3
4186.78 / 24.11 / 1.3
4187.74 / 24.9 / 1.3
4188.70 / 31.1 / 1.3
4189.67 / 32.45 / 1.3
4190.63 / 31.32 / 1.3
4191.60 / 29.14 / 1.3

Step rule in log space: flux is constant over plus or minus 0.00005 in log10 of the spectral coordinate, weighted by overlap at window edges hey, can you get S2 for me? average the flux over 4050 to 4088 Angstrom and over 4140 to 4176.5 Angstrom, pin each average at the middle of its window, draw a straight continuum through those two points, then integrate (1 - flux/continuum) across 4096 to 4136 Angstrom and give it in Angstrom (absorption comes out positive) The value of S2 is -1.5 Angstrom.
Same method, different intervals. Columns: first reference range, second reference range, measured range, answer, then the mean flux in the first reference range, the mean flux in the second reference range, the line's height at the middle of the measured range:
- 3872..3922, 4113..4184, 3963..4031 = -3.70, 20.2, 32.2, 25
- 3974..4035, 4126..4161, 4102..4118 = -1.13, 29.4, 31.4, 30.9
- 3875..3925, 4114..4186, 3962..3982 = 6.36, 20.3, 32.2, 23.7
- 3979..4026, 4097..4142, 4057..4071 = 1.38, 30.2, 32.4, 31.3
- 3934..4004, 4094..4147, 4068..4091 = -1.98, 21.3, 32.1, 29.2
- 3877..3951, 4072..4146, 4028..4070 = -2.54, 17.8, 32.1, 27.7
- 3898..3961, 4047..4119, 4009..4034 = -4.53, 18.5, 31.3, 26.2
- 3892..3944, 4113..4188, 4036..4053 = -3.40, 17.7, 32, 25.5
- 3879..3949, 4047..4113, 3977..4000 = -4.99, 17.7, 31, 23.7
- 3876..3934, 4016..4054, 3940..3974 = 9.00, 18.6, 30.5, 23.4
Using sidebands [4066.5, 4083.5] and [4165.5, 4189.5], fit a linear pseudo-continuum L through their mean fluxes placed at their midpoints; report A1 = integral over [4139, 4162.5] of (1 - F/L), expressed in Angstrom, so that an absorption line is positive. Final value -0.9 Angstrom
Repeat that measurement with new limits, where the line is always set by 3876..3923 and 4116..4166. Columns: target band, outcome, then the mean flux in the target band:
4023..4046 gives -2.3 Angstrom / 29.8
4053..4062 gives -0.7 Angstrom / 30.5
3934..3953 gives 5.6 Angstrom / 16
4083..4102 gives -1.5 Angstrom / 32.3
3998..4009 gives -2.0 Angstrom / 30.2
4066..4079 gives 0.0 Angstrom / 28.9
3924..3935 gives 6.1 Angstrom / 9.67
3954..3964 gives 1.0 Angstrom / 21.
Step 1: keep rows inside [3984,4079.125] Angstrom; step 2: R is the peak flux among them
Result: 37.26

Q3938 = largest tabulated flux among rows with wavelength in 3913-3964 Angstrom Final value 30.62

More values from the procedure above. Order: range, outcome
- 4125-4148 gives 36.96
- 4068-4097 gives 39.98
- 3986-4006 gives 36.89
